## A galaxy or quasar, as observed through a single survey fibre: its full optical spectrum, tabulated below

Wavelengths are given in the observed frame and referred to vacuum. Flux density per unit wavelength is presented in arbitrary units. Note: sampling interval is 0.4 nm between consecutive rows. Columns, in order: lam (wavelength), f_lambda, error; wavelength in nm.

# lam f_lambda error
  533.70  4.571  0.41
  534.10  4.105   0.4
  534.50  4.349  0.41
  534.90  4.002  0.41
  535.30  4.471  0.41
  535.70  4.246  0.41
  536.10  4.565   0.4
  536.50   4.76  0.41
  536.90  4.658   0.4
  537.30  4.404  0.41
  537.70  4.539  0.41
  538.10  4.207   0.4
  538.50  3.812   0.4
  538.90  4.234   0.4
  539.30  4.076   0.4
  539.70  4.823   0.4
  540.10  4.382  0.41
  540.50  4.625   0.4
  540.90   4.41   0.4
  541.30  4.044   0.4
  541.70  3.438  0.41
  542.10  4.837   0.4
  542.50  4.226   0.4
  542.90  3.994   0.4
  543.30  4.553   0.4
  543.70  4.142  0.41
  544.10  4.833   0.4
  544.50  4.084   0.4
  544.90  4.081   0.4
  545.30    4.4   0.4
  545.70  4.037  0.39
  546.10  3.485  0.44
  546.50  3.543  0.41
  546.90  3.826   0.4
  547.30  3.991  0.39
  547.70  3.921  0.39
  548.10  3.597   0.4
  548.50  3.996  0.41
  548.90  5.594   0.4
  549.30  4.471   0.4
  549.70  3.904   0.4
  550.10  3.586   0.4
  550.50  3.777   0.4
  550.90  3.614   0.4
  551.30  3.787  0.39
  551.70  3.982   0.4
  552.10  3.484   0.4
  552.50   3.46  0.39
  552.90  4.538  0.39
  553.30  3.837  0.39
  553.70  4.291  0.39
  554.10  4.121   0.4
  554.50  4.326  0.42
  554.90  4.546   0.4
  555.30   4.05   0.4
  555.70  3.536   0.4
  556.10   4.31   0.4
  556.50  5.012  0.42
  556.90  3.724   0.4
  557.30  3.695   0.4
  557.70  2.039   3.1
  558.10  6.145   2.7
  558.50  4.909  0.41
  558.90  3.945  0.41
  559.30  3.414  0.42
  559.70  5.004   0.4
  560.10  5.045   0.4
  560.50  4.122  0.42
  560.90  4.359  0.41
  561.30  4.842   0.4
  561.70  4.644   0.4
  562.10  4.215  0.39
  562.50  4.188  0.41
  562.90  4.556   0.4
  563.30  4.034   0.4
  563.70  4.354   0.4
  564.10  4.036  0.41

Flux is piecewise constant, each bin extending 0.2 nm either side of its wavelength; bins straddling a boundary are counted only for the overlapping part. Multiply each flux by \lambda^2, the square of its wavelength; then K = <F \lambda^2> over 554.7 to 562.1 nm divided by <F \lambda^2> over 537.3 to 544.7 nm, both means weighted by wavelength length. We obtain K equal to 1.1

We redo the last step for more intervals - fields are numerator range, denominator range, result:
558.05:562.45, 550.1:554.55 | 1.20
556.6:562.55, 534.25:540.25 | 1.07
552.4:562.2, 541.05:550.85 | 1.08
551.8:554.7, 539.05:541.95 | 0.98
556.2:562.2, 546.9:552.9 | 1.14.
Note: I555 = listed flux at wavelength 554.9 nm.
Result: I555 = 4.546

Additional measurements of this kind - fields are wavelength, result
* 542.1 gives 4.837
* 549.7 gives 3.904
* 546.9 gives 3.826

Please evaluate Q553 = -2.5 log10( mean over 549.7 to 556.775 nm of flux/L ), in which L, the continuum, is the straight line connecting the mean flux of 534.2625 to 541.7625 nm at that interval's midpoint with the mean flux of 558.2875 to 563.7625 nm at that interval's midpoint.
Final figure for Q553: 0.10 mag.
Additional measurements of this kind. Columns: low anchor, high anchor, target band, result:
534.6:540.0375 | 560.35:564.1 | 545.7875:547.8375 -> 0.16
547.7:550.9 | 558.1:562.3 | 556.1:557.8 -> 0.16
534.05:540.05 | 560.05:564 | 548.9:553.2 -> 0.12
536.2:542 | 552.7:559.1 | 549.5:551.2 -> 0.14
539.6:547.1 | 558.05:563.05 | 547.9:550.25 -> 0.02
